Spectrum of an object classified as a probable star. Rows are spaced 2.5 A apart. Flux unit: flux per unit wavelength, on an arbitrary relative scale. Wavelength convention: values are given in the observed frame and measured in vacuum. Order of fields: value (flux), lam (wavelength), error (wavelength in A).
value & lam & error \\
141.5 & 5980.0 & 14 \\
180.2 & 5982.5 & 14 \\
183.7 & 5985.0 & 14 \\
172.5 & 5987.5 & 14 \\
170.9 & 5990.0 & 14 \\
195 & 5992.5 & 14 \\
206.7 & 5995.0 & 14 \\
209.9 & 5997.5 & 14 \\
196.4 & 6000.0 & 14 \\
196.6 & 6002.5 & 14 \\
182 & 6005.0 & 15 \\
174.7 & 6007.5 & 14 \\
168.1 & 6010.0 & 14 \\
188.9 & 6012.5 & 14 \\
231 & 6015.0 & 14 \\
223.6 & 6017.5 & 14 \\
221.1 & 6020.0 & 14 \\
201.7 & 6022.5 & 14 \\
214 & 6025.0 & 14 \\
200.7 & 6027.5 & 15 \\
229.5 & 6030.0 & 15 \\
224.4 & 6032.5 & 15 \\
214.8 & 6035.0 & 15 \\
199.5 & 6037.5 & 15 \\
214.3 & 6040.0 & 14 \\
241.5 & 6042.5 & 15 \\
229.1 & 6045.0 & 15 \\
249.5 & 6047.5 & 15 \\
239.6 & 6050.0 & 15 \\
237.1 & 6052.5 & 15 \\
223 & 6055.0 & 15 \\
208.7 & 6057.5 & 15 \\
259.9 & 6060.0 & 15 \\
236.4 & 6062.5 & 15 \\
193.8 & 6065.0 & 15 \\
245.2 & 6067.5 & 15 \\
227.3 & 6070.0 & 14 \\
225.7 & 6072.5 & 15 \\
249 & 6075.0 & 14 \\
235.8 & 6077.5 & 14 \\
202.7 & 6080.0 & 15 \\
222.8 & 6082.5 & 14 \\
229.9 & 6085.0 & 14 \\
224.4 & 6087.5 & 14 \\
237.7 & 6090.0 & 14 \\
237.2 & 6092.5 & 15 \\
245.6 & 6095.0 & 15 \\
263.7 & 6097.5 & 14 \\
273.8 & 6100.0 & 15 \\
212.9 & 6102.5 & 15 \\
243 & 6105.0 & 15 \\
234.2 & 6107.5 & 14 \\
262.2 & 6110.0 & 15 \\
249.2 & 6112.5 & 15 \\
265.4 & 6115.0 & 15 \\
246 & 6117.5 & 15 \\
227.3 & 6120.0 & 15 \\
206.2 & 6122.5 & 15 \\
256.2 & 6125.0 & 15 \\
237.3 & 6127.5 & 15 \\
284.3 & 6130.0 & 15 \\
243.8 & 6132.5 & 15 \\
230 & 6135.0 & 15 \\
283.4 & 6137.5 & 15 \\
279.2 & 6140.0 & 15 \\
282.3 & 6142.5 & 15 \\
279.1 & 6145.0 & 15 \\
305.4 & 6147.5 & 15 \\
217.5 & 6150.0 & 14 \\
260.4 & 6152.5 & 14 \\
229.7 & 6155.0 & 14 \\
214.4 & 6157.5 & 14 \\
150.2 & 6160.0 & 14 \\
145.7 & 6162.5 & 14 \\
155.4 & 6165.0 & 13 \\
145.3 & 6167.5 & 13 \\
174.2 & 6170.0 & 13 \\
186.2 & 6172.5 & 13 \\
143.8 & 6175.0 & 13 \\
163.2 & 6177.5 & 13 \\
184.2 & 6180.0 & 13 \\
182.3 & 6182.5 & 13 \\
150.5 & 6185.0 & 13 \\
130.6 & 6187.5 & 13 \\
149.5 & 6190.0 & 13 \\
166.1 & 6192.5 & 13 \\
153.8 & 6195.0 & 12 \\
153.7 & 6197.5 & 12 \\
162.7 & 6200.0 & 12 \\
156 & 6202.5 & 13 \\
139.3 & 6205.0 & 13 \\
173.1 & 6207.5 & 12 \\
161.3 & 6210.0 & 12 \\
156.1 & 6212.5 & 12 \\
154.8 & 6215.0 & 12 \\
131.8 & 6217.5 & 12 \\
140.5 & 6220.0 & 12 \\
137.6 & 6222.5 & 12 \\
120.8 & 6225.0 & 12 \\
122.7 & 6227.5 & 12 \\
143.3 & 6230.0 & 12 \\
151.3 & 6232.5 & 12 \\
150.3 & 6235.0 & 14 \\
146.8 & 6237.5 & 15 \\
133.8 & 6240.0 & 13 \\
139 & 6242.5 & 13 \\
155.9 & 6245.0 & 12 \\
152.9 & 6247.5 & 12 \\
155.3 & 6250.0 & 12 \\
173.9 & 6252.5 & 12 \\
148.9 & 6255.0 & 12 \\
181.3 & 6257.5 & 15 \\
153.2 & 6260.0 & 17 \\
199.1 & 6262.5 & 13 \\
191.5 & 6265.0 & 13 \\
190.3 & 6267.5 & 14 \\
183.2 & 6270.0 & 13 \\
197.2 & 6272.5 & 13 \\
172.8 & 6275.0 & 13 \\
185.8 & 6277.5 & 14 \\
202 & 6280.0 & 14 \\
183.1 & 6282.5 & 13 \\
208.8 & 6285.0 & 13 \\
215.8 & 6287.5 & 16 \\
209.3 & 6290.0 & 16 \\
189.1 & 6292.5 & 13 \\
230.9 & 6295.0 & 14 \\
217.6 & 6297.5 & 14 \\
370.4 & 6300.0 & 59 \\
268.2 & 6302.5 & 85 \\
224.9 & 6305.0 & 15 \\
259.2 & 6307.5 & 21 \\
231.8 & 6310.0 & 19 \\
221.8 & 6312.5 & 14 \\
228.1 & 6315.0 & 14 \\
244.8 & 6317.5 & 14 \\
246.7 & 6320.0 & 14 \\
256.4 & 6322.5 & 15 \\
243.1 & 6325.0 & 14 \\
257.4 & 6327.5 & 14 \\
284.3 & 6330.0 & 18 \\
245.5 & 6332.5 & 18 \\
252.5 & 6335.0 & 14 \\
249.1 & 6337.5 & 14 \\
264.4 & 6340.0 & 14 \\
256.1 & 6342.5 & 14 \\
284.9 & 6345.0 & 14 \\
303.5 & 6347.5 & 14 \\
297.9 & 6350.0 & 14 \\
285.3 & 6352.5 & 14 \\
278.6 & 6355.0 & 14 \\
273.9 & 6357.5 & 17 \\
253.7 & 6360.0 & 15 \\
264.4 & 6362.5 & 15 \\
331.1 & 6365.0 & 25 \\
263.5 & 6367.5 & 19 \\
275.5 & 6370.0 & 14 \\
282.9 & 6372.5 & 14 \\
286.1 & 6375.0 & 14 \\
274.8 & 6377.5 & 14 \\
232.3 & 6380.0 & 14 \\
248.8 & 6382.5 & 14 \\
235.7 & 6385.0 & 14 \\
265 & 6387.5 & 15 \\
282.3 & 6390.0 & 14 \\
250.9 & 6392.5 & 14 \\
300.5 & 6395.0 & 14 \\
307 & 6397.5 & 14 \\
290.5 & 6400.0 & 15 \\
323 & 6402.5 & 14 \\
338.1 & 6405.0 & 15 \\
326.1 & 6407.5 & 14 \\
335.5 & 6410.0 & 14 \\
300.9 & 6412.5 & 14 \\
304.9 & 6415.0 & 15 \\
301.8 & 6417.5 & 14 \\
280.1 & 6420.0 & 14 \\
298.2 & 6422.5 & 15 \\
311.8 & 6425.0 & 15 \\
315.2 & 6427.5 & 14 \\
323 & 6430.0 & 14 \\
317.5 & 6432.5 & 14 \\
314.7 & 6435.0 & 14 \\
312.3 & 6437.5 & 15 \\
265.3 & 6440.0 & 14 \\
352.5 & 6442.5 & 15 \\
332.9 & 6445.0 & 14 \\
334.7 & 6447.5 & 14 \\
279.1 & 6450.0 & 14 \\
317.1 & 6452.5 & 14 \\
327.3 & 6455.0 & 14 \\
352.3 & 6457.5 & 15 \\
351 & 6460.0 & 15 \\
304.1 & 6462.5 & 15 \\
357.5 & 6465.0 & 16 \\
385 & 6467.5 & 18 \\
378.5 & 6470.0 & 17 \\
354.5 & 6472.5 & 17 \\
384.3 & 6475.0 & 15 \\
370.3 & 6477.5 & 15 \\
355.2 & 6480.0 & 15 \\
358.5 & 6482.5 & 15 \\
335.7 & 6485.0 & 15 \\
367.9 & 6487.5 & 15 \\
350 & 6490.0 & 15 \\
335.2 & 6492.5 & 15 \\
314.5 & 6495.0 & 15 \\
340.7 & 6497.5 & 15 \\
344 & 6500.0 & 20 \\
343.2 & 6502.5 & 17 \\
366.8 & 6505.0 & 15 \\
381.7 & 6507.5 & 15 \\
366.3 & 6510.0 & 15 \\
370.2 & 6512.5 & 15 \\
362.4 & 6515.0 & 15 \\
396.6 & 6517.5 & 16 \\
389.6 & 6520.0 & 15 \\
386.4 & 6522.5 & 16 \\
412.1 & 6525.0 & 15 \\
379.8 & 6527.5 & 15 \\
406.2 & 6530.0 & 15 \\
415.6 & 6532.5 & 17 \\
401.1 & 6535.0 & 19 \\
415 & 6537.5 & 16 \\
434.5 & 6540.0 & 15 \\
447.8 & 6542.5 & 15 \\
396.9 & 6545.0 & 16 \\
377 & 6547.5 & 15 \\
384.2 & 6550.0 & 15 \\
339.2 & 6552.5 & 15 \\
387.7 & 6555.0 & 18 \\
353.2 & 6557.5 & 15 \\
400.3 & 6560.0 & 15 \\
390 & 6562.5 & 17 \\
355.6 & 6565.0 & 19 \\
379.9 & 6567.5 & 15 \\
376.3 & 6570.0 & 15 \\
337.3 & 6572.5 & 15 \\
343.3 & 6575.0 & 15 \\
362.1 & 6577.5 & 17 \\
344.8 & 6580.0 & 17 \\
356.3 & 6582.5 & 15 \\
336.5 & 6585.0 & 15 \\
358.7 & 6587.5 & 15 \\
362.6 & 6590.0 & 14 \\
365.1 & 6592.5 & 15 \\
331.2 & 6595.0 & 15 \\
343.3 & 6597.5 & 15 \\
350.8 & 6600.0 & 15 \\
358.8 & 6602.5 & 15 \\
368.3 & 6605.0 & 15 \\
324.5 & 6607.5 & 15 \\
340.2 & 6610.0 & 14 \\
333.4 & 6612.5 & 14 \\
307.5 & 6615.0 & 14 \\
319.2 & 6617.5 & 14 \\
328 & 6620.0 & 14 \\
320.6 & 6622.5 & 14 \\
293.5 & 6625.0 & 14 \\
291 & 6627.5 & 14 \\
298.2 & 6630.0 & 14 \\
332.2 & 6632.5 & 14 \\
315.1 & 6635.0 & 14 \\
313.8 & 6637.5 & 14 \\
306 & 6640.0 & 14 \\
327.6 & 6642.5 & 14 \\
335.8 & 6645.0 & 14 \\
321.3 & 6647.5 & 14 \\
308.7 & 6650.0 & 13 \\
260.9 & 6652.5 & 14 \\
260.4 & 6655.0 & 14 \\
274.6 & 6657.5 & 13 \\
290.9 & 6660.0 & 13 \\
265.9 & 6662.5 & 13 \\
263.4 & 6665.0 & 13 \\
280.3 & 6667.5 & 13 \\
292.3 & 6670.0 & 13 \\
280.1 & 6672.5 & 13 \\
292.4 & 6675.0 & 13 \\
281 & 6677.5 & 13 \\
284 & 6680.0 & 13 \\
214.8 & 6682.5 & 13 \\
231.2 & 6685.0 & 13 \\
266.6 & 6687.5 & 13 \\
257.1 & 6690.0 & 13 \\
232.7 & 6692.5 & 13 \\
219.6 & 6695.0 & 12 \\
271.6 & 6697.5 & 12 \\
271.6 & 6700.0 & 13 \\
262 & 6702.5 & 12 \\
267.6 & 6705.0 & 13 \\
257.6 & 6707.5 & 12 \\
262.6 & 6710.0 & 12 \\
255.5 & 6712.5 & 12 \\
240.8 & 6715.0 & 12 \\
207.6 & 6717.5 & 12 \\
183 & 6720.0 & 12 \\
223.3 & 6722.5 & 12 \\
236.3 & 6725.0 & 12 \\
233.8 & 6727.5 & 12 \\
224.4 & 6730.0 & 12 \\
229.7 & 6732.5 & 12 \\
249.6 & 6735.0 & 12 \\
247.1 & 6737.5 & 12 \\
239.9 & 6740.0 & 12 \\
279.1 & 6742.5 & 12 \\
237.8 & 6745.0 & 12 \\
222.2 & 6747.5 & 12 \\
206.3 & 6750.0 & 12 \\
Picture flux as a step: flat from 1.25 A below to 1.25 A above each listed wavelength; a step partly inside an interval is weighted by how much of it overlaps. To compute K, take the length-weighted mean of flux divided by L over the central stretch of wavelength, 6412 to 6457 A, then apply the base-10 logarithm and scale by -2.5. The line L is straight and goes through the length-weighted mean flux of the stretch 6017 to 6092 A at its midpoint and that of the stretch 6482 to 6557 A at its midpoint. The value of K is 0.12 mag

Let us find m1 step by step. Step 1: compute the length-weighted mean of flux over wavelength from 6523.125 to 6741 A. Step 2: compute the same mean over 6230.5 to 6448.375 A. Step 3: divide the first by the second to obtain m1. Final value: 1.25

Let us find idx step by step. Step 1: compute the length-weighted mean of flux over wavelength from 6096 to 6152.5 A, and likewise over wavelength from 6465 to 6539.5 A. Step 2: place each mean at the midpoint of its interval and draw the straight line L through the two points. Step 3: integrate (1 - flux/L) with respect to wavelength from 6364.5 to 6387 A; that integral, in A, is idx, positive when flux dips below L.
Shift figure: 4.4 A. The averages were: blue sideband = 254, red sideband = 372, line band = 268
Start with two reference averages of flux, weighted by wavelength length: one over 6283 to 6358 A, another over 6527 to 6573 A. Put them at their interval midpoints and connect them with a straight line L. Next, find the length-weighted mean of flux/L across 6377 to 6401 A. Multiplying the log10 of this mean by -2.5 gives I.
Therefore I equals 0.10 mag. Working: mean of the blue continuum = 252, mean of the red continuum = 389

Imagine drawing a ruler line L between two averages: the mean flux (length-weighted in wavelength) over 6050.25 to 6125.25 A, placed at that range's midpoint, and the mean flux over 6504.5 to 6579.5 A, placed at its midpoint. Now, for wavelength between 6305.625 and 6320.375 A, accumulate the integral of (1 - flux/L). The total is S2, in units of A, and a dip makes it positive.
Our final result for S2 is 3.41 A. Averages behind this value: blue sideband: 236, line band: 238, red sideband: 384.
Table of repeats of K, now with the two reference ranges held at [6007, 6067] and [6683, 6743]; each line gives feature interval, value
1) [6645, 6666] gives -0.18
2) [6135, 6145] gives -0.23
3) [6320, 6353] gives -0.16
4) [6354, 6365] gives -0.19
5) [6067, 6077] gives -0.08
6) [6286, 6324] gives -0.06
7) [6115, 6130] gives -0.09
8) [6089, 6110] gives -0.11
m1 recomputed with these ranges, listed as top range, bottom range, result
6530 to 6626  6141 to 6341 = 1.88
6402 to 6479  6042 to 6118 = 1.38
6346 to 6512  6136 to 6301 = 1.74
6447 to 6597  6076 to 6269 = 1.88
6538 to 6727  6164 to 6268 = 2.00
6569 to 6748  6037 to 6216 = 1.35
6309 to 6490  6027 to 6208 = 1.37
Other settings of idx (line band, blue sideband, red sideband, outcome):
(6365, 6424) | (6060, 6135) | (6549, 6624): 3.7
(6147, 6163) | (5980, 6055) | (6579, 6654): 1.2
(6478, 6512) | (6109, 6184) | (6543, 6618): -2.1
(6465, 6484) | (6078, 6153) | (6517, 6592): -0.6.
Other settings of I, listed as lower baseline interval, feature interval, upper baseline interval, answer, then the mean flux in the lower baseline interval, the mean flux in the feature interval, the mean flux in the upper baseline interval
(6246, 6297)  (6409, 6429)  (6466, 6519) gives -0.013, 187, 306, 360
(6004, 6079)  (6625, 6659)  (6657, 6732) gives -0.205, 220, 303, 254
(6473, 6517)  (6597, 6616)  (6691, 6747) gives -0.141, 356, 341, 242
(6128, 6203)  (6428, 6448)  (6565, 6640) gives -0.118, 200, 318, 337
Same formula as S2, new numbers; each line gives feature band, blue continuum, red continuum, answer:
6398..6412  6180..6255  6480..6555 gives -1.39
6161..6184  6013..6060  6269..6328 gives 6.21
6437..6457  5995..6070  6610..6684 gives -3.42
